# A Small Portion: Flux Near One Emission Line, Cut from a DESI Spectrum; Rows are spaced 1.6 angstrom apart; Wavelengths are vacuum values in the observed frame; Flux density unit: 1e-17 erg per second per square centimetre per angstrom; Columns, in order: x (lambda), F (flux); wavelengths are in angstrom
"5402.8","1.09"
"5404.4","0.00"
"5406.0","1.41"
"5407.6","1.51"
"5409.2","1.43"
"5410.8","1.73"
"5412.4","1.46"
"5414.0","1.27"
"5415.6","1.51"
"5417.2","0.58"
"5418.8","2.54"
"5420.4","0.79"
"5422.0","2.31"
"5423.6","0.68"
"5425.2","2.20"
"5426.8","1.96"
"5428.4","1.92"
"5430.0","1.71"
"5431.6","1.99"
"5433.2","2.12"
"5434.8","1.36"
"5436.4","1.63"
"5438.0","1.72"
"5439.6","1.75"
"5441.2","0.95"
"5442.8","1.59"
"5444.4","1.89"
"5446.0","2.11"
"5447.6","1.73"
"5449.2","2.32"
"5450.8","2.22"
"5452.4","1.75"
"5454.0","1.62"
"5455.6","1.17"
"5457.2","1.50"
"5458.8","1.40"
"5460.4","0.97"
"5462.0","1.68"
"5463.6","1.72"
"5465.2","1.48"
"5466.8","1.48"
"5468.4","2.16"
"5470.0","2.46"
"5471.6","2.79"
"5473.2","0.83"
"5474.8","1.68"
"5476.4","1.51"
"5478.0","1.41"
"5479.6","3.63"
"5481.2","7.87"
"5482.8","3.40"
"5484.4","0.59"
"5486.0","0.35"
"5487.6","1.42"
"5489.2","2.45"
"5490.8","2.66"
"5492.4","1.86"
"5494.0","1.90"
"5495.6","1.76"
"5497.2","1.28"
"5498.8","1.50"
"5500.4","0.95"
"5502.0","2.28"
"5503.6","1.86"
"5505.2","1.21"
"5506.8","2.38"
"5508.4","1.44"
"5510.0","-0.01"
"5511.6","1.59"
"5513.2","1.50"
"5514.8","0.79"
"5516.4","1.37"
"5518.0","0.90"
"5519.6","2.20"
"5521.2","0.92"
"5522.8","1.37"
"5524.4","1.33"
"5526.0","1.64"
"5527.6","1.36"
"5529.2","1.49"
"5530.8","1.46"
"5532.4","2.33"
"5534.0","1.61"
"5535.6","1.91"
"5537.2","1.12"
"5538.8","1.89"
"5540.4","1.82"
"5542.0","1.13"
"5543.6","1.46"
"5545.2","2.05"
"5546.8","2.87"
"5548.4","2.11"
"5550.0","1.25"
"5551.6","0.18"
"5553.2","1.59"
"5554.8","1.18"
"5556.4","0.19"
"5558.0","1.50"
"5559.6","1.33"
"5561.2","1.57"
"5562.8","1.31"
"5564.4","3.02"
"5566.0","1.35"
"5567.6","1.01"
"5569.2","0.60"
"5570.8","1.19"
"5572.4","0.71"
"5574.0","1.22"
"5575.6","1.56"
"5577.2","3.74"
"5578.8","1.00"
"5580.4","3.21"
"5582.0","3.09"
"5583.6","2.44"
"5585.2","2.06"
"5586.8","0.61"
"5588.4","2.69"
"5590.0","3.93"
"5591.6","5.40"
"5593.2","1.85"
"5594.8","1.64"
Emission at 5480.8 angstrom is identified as H-beta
